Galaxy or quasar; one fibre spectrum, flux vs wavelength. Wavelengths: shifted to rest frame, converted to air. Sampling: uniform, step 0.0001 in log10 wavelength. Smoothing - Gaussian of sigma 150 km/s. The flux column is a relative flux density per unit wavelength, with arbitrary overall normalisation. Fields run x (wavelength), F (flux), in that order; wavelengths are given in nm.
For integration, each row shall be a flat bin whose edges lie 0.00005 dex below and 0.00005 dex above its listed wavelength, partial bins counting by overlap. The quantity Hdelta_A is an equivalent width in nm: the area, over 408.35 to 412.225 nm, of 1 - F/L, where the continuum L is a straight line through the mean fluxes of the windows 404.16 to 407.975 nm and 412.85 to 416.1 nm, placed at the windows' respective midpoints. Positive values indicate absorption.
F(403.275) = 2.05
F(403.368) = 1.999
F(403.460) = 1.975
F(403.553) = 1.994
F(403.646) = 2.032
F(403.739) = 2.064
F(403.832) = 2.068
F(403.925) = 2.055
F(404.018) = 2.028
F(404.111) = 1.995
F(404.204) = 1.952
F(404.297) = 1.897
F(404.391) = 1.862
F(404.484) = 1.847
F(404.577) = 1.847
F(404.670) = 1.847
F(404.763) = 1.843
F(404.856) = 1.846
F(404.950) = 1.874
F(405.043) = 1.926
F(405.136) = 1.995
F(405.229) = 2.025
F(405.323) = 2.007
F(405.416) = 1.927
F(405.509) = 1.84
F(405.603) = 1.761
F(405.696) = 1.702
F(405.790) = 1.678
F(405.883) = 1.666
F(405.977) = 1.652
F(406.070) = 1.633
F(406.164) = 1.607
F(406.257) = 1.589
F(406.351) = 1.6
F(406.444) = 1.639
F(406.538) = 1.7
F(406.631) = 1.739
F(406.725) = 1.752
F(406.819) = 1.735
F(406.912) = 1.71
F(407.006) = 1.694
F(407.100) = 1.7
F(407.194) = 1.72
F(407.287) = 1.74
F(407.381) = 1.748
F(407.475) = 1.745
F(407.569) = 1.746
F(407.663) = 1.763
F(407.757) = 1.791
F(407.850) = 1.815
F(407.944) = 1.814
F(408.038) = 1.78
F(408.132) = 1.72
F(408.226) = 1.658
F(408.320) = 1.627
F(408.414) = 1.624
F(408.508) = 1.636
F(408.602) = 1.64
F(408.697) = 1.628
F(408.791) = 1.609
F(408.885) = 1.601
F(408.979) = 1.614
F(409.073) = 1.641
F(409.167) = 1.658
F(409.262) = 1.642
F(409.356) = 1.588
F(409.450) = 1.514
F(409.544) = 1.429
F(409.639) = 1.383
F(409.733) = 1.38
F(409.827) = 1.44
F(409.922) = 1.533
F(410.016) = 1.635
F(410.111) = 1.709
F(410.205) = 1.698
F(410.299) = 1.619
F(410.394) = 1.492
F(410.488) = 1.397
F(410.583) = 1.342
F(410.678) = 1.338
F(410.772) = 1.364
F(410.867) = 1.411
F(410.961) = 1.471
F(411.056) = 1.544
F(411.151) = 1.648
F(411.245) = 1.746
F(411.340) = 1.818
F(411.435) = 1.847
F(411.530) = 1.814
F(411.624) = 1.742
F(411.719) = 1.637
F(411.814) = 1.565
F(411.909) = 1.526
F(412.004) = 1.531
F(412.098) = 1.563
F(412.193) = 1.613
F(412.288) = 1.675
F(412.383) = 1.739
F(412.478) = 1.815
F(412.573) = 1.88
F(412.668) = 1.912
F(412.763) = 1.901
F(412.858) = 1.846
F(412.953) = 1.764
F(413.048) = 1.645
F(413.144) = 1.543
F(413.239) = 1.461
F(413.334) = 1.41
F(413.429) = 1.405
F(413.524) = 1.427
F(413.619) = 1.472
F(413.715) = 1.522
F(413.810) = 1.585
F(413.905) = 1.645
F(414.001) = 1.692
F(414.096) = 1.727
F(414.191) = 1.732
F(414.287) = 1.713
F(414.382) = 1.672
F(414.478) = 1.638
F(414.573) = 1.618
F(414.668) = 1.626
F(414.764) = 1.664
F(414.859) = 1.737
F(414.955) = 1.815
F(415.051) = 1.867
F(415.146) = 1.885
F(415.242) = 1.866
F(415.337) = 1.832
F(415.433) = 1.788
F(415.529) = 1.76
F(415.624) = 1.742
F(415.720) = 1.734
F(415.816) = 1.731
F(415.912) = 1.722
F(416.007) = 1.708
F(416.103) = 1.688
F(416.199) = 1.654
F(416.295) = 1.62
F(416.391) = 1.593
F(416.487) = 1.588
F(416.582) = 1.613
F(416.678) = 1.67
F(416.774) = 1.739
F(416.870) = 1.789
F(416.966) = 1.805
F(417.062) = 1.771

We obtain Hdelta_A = 0.34 nm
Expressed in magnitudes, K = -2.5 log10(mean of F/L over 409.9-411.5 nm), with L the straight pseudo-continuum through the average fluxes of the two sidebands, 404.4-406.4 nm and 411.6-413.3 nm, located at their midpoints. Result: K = 0.095 mag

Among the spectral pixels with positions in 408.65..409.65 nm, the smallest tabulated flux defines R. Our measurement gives 1.383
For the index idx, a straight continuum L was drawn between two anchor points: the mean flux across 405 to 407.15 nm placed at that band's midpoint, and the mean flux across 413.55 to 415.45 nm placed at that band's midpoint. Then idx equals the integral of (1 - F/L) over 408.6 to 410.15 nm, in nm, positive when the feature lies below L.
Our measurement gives 0.149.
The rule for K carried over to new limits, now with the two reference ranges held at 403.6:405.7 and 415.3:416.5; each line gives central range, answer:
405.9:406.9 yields 0.14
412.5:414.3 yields 0.07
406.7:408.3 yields 0.08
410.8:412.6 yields 0.08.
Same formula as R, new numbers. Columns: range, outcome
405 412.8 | 1.338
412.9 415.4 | 1.405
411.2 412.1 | 1.526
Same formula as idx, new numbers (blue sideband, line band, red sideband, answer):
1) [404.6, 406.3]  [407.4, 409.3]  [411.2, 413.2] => 0.08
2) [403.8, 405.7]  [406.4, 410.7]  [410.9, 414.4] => 0.38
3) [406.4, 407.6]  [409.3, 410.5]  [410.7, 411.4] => 0.06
